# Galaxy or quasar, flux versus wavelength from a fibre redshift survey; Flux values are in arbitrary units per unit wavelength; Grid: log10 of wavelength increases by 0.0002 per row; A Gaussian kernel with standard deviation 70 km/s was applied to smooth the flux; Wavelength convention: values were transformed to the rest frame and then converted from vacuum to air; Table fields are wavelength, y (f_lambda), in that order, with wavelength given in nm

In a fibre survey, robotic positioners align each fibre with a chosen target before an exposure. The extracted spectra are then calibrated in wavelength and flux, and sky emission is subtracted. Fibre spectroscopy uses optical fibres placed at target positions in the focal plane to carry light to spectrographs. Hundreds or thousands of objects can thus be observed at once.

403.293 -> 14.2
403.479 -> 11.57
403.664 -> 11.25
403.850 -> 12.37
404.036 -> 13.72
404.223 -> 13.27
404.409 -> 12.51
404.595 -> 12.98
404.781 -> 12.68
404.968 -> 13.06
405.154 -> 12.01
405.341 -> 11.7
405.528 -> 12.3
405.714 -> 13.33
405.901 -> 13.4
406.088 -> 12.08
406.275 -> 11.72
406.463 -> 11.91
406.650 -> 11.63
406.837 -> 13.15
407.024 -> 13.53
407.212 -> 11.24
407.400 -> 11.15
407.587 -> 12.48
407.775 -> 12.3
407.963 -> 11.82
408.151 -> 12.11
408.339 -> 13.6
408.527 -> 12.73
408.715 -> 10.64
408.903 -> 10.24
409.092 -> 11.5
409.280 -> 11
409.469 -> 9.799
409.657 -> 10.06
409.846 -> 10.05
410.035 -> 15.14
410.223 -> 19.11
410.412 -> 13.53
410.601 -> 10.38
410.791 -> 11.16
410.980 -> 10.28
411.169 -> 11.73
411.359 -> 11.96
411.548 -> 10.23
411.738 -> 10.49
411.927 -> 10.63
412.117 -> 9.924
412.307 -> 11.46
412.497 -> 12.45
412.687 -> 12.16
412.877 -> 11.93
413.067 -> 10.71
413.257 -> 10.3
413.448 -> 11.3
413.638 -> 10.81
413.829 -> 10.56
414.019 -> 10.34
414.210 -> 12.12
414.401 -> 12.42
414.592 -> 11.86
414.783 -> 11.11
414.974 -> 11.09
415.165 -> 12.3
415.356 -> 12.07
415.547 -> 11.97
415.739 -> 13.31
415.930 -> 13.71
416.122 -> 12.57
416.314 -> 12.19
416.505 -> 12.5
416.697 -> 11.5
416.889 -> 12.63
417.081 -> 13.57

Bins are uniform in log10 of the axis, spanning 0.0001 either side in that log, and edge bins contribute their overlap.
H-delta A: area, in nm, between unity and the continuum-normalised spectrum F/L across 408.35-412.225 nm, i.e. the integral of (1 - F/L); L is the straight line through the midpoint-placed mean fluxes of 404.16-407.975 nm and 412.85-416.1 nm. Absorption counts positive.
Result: 0.15 nm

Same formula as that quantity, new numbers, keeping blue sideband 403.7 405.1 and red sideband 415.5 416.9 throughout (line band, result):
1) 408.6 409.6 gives 0.163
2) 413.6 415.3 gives 0.157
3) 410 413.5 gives 0.245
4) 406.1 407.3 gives 0.056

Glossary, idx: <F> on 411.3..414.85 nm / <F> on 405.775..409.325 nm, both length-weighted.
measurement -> 0.93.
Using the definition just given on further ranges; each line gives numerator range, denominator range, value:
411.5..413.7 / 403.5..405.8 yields 0.88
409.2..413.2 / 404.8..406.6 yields 0.94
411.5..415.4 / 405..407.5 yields 0.92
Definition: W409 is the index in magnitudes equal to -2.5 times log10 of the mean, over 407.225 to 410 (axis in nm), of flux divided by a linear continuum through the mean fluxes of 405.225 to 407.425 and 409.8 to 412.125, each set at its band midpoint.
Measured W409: 0.06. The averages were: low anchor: 12.3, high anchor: 12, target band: 11.5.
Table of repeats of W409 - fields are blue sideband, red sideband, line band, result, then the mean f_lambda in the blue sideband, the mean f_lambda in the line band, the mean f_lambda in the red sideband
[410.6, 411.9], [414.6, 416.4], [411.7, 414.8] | 0.029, 10.9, 11.2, 12.2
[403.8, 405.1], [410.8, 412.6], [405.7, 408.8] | -0.006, 12.9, 12.3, 11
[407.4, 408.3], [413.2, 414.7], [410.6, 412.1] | 0.077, 12.2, 10.8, 11.2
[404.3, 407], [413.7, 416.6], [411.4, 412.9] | 0.093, 12.5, 11.2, 12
